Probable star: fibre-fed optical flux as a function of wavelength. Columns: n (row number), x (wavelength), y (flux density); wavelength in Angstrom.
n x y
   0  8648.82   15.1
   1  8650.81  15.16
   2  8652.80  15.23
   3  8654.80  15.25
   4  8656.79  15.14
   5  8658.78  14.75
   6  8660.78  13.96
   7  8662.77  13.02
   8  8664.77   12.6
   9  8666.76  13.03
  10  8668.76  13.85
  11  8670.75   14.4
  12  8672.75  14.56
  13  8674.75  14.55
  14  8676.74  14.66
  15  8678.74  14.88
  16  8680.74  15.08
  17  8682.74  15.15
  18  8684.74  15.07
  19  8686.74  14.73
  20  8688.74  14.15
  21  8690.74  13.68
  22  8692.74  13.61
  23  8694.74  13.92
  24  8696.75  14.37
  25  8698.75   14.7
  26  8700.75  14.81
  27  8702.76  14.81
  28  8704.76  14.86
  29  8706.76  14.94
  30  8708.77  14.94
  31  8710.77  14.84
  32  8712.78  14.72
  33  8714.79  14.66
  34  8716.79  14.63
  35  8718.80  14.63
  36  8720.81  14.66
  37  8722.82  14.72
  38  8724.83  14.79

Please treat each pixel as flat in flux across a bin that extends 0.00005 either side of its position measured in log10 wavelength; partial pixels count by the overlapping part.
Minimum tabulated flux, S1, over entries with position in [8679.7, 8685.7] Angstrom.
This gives 15.07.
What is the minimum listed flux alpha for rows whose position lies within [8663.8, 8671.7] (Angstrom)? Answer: 12.6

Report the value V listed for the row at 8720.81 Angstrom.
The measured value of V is 14.66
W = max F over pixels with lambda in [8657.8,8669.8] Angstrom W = 14.75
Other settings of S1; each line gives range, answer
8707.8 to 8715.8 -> 14.66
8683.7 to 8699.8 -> 13.61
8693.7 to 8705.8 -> 13.92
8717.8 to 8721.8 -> 14.63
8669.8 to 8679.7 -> 14.4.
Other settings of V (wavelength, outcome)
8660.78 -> 13.96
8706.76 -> 14.94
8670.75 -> 14.4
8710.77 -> 14.84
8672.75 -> 14.56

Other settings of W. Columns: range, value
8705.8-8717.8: 14.94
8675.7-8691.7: 15.15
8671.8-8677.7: 14.66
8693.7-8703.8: 14.81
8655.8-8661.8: 15.14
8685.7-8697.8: 14.73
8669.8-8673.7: 14.56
